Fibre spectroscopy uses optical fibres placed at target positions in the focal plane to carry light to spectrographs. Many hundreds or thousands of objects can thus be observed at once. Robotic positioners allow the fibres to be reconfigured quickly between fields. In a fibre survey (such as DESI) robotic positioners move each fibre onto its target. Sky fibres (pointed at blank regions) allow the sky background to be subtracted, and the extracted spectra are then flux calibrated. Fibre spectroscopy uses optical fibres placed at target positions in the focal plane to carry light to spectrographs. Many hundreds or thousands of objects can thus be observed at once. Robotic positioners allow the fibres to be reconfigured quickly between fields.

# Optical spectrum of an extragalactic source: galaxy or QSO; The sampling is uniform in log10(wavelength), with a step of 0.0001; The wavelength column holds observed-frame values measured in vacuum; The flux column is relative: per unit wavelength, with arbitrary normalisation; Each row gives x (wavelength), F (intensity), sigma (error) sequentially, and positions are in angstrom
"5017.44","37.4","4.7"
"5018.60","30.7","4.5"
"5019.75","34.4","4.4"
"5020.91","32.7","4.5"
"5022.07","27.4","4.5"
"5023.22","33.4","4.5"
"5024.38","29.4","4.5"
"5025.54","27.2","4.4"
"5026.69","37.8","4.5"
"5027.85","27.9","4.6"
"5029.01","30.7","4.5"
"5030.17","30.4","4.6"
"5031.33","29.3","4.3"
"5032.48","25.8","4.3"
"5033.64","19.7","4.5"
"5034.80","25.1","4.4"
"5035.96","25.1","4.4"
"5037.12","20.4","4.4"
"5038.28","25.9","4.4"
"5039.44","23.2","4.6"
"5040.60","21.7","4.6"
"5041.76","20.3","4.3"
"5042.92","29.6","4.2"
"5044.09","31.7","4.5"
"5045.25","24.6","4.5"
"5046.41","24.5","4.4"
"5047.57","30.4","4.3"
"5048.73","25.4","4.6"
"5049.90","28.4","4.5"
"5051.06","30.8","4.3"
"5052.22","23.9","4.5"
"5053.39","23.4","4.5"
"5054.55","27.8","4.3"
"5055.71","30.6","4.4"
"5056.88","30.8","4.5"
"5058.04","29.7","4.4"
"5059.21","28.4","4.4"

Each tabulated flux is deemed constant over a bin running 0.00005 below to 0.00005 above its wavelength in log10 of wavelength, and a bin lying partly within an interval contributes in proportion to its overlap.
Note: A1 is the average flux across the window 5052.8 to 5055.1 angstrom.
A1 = 25.5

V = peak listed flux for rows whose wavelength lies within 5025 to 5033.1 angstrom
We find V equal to 37.8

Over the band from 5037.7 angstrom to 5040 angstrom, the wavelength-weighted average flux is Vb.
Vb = 24.6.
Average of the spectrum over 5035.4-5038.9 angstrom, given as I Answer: 23.8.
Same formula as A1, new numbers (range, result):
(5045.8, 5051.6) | 27.9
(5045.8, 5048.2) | 27.4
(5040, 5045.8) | 25.6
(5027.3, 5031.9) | 29.5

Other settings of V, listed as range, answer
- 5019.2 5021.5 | 34.4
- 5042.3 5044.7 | 31.7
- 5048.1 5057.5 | 30.8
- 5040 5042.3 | 21.7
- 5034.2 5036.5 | 25.1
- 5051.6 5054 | 23.9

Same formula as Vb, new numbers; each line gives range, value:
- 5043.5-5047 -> 26.9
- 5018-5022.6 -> 31.3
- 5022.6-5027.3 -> 31.9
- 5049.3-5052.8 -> 27.7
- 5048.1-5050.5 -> 27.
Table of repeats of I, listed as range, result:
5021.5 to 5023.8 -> 30.5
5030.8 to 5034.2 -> 25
